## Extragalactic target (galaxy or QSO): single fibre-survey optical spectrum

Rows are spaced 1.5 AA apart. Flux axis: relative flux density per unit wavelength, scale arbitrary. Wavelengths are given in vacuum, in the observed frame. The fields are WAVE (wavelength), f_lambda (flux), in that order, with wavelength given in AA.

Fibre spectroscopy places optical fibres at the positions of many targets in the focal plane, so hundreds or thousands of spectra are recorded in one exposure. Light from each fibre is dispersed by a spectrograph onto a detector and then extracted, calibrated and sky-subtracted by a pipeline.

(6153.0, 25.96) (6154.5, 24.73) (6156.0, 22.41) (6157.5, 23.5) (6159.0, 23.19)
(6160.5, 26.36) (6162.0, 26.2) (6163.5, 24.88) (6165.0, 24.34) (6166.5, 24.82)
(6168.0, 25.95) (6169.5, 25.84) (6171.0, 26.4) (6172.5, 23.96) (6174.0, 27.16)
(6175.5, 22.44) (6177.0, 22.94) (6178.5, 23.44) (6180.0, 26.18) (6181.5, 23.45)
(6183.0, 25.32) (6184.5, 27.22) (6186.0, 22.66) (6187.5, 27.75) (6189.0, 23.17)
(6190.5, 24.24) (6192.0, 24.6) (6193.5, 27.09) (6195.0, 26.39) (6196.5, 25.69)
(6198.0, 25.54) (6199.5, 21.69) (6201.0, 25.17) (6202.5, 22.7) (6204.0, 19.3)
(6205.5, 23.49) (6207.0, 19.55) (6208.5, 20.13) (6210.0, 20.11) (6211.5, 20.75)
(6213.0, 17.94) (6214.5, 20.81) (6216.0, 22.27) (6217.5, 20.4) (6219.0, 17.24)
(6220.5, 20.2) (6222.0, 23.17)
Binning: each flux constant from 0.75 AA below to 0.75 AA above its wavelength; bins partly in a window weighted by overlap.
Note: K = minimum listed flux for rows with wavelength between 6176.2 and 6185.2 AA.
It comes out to 22.94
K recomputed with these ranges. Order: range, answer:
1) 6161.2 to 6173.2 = 23.96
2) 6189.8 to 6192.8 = 24.24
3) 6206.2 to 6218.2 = 17.94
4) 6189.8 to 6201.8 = 21.69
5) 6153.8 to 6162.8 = 22.41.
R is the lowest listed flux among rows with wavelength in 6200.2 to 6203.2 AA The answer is 22.7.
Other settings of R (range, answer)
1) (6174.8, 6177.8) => 22.44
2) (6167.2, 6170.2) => 25.84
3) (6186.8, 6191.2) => 23.17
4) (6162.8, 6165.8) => 24.34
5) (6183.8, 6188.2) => 22.66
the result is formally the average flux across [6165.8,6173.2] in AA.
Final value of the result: 25.4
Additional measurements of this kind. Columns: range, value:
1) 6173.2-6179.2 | 24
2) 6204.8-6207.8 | 21.5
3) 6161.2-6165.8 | 25.1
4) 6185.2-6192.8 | 24.5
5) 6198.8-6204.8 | 22.2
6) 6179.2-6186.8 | 25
